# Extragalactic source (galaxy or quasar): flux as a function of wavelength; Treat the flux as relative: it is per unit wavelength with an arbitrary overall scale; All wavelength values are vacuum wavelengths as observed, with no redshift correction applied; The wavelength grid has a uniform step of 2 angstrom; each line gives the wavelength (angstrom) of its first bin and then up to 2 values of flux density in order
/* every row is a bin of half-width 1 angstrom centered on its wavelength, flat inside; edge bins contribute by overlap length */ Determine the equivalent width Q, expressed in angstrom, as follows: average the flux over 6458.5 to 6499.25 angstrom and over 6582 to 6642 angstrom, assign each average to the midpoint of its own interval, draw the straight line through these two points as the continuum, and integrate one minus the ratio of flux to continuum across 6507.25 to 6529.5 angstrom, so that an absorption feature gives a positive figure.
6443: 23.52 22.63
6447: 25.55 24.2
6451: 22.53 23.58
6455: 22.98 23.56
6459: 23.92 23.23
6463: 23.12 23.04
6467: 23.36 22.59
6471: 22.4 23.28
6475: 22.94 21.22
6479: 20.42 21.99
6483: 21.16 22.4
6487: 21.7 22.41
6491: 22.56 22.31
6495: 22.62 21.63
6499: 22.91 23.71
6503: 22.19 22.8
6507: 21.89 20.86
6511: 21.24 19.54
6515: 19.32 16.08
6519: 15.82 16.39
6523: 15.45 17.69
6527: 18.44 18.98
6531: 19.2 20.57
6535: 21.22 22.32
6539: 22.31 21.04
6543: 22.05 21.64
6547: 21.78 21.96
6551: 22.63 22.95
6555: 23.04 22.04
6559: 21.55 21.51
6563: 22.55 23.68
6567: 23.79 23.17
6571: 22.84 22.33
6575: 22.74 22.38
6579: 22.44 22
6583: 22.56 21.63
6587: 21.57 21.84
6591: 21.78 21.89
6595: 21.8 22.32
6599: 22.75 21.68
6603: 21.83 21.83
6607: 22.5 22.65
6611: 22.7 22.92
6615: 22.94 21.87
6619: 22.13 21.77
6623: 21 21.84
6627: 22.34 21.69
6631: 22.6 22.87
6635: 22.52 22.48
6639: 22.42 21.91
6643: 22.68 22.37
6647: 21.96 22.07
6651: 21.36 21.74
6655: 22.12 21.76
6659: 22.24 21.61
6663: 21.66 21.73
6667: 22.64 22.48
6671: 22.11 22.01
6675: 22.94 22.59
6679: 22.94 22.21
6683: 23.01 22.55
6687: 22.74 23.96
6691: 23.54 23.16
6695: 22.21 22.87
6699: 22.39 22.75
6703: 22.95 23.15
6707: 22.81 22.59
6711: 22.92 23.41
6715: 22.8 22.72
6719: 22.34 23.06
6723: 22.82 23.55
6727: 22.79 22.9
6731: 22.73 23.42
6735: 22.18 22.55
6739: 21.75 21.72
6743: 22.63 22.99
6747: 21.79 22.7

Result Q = 4.0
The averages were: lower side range 22.4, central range 18.3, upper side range 22.2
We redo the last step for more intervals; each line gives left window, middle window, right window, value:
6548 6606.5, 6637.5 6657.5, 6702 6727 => 0.50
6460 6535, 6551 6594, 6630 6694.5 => -1.50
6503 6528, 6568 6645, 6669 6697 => -4.57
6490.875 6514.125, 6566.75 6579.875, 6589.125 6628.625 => -0.41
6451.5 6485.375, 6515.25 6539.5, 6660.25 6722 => 4.30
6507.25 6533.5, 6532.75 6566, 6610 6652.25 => -4.48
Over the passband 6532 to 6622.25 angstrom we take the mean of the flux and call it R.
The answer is 22.2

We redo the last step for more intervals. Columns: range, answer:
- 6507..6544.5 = 19.5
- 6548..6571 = 22.6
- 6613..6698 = 22.3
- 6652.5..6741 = 22.6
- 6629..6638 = 22.5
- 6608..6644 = 22.3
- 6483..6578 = 21.3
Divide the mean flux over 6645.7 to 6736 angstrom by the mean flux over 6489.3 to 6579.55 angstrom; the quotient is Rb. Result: 1.06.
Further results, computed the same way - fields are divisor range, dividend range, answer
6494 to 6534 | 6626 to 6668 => 1.11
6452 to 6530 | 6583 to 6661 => 1.04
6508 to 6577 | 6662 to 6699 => 1.08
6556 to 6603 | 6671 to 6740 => 1.02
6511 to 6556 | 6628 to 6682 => 1.11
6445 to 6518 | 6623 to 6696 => 1.00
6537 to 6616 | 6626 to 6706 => 1.01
